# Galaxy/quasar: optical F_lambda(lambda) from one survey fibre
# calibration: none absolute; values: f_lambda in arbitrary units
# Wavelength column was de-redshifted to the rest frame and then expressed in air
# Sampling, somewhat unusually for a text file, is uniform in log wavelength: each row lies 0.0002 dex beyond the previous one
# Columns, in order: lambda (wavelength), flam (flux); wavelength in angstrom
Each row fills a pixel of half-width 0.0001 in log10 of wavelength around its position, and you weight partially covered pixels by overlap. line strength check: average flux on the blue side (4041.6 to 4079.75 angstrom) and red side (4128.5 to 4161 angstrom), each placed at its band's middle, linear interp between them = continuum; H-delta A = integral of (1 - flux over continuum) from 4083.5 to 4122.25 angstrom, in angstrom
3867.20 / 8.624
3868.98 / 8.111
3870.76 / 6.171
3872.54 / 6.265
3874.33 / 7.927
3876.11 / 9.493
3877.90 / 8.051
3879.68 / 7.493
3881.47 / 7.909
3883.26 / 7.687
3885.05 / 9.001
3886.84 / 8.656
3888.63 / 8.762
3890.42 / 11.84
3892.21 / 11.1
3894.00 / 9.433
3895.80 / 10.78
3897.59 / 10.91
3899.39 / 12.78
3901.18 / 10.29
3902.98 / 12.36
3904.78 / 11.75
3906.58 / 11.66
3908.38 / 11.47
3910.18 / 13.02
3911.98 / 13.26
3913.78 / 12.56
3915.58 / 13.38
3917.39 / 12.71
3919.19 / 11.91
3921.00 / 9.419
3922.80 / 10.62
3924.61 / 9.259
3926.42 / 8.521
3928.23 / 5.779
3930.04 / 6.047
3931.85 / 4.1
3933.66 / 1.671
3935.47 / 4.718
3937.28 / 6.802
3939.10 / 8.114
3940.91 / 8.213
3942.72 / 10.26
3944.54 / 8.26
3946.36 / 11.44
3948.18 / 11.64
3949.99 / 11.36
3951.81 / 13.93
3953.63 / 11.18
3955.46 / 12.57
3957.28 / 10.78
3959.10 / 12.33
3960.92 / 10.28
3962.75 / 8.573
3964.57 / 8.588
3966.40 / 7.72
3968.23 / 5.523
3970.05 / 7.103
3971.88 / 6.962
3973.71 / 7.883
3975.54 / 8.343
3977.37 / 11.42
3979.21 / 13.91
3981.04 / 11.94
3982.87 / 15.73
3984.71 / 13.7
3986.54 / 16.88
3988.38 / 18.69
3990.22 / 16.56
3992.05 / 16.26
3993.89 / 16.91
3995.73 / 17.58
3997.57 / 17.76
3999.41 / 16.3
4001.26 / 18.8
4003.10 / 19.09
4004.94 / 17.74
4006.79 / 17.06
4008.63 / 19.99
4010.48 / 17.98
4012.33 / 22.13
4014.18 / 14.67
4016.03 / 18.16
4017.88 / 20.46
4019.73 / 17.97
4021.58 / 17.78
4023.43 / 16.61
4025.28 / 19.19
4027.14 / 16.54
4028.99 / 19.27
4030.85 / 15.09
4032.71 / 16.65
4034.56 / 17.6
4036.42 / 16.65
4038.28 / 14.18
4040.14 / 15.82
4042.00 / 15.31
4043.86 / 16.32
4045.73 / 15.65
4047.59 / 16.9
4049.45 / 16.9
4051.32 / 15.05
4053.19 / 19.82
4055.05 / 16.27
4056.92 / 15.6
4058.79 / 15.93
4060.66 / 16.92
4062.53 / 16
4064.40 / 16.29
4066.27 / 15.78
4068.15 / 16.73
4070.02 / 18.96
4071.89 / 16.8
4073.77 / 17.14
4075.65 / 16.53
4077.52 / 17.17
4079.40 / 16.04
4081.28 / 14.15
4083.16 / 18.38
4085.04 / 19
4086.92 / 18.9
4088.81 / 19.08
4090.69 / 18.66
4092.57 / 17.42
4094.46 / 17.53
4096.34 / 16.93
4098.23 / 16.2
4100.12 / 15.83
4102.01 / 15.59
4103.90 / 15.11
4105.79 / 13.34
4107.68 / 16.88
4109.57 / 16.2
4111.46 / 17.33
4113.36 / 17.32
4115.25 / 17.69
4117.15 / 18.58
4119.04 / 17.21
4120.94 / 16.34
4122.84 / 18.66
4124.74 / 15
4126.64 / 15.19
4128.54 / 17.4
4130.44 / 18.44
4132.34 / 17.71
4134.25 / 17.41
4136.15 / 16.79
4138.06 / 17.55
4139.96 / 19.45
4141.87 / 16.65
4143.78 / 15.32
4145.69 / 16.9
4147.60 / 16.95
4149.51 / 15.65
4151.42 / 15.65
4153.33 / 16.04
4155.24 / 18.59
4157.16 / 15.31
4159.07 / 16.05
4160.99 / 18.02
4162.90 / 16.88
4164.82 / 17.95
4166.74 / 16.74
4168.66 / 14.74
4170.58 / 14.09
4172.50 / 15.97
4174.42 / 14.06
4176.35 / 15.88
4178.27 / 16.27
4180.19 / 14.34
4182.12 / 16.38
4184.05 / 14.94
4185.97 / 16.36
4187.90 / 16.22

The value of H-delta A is -0.7 angstrom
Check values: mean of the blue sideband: 16.6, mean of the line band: 17.1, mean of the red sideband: 17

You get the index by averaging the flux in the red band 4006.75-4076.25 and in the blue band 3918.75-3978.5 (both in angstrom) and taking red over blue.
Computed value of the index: 1.93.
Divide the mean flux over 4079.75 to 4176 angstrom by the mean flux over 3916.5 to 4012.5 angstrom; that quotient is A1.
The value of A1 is 1.42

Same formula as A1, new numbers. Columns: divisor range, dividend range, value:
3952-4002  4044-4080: 1.32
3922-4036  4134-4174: 1.27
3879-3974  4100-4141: 1.75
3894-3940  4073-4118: 1.74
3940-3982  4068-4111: 1.69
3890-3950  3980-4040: 1.74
